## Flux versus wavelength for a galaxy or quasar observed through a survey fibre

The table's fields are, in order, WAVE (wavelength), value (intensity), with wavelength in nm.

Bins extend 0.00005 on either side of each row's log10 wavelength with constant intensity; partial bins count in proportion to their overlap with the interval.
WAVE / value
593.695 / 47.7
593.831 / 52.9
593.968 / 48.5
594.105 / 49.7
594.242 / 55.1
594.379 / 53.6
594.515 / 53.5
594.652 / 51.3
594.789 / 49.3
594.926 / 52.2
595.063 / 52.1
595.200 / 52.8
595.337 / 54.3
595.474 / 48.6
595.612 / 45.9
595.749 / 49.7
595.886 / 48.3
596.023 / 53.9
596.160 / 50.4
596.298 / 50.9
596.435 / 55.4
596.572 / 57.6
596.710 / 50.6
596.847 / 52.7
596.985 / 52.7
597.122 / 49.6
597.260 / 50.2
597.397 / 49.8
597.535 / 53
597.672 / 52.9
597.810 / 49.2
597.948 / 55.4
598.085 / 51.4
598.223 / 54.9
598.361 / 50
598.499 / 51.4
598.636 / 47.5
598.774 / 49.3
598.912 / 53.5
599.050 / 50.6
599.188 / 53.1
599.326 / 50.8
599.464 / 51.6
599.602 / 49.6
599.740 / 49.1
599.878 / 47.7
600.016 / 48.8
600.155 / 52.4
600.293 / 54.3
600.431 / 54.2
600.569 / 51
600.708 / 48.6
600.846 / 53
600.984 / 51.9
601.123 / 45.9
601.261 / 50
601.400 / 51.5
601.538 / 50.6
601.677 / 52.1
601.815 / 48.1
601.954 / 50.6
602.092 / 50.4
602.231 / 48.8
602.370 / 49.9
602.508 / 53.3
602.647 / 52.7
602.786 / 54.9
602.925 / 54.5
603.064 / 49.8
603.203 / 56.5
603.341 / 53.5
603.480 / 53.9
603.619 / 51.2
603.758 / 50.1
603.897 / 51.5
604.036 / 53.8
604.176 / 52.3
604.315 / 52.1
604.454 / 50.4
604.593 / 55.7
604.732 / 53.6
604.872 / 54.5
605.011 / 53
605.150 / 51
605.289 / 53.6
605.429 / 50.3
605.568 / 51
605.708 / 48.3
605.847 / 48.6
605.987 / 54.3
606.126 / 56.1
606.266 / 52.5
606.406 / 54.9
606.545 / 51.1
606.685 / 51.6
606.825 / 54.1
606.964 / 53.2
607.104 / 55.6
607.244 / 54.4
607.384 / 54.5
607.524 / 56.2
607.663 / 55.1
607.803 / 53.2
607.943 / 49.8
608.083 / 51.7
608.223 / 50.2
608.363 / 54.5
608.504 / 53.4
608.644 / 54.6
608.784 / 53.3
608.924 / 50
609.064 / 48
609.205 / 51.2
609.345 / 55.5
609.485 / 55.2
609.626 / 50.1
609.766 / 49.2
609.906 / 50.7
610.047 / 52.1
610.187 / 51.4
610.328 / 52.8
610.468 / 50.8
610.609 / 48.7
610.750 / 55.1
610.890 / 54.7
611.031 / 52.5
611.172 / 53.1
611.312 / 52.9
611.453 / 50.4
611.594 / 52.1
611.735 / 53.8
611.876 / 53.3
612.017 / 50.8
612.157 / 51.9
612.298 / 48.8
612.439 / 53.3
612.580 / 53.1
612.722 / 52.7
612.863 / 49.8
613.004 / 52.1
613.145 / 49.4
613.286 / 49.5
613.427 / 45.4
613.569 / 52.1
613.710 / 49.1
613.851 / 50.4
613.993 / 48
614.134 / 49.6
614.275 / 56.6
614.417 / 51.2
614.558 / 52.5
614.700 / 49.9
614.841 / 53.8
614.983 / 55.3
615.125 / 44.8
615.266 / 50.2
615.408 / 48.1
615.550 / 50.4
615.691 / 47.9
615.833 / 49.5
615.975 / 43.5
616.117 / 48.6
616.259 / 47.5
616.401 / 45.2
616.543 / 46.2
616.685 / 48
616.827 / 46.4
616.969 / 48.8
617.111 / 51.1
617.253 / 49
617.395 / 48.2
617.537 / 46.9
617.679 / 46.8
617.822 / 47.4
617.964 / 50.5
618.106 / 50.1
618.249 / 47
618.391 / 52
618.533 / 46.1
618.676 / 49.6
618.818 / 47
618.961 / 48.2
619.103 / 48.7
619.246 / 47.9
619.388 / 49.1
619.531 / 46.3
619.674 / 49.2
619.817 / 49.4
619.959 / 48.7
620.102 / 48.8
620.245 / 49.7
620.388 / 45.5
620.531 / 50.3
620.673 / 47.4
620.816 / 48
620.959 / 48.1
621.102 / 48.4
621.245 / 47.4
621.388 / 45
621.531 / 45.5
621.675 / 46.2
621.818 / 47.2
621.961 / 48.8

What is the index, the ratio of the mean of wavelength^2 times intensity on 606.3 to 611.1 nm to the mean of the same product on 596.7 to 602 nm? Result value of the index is 1.1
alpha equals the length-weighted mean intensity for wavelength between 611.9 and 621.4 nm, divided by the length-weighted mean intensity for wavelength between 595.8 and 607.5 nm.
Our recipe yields 0.95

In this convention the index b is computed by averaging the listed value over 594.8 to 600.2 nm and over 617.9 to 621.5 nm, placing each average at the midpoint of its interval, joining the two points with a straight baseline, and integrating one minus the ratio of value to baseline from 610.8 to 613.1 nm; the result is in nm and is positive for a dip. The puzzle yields -0.13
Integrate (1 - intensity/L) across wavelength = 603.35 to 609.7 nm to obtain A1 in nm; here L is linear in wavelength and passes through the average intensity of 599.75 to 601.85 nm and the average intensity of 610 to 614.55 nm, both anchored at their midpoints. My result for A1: -0.195 nm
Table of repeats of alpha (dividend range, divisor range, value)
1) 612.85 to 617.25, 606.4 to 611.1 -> 0.94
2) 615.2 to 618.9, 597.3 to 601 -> 0.94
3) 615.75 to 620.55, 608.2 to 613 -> 0.92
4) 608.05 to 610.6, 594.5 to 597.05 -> 1.00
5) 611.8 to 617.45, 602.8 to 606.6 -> 0.95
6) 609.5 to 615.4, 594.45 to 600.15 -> 1.00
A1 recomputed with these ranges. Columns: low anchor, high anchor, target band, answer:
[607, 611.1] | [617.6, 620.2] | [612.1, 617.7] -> 0.07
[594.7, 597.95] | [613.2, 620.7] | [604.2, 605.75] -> -0.06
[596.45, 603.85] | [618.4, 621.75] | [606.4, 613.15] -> -0.36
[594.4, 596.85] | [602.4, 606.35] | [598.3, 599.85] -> 0.04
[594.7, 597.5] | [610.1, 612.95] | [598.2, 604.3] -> 0.03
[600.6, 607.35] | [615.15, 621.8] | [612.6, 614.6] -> -0.05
